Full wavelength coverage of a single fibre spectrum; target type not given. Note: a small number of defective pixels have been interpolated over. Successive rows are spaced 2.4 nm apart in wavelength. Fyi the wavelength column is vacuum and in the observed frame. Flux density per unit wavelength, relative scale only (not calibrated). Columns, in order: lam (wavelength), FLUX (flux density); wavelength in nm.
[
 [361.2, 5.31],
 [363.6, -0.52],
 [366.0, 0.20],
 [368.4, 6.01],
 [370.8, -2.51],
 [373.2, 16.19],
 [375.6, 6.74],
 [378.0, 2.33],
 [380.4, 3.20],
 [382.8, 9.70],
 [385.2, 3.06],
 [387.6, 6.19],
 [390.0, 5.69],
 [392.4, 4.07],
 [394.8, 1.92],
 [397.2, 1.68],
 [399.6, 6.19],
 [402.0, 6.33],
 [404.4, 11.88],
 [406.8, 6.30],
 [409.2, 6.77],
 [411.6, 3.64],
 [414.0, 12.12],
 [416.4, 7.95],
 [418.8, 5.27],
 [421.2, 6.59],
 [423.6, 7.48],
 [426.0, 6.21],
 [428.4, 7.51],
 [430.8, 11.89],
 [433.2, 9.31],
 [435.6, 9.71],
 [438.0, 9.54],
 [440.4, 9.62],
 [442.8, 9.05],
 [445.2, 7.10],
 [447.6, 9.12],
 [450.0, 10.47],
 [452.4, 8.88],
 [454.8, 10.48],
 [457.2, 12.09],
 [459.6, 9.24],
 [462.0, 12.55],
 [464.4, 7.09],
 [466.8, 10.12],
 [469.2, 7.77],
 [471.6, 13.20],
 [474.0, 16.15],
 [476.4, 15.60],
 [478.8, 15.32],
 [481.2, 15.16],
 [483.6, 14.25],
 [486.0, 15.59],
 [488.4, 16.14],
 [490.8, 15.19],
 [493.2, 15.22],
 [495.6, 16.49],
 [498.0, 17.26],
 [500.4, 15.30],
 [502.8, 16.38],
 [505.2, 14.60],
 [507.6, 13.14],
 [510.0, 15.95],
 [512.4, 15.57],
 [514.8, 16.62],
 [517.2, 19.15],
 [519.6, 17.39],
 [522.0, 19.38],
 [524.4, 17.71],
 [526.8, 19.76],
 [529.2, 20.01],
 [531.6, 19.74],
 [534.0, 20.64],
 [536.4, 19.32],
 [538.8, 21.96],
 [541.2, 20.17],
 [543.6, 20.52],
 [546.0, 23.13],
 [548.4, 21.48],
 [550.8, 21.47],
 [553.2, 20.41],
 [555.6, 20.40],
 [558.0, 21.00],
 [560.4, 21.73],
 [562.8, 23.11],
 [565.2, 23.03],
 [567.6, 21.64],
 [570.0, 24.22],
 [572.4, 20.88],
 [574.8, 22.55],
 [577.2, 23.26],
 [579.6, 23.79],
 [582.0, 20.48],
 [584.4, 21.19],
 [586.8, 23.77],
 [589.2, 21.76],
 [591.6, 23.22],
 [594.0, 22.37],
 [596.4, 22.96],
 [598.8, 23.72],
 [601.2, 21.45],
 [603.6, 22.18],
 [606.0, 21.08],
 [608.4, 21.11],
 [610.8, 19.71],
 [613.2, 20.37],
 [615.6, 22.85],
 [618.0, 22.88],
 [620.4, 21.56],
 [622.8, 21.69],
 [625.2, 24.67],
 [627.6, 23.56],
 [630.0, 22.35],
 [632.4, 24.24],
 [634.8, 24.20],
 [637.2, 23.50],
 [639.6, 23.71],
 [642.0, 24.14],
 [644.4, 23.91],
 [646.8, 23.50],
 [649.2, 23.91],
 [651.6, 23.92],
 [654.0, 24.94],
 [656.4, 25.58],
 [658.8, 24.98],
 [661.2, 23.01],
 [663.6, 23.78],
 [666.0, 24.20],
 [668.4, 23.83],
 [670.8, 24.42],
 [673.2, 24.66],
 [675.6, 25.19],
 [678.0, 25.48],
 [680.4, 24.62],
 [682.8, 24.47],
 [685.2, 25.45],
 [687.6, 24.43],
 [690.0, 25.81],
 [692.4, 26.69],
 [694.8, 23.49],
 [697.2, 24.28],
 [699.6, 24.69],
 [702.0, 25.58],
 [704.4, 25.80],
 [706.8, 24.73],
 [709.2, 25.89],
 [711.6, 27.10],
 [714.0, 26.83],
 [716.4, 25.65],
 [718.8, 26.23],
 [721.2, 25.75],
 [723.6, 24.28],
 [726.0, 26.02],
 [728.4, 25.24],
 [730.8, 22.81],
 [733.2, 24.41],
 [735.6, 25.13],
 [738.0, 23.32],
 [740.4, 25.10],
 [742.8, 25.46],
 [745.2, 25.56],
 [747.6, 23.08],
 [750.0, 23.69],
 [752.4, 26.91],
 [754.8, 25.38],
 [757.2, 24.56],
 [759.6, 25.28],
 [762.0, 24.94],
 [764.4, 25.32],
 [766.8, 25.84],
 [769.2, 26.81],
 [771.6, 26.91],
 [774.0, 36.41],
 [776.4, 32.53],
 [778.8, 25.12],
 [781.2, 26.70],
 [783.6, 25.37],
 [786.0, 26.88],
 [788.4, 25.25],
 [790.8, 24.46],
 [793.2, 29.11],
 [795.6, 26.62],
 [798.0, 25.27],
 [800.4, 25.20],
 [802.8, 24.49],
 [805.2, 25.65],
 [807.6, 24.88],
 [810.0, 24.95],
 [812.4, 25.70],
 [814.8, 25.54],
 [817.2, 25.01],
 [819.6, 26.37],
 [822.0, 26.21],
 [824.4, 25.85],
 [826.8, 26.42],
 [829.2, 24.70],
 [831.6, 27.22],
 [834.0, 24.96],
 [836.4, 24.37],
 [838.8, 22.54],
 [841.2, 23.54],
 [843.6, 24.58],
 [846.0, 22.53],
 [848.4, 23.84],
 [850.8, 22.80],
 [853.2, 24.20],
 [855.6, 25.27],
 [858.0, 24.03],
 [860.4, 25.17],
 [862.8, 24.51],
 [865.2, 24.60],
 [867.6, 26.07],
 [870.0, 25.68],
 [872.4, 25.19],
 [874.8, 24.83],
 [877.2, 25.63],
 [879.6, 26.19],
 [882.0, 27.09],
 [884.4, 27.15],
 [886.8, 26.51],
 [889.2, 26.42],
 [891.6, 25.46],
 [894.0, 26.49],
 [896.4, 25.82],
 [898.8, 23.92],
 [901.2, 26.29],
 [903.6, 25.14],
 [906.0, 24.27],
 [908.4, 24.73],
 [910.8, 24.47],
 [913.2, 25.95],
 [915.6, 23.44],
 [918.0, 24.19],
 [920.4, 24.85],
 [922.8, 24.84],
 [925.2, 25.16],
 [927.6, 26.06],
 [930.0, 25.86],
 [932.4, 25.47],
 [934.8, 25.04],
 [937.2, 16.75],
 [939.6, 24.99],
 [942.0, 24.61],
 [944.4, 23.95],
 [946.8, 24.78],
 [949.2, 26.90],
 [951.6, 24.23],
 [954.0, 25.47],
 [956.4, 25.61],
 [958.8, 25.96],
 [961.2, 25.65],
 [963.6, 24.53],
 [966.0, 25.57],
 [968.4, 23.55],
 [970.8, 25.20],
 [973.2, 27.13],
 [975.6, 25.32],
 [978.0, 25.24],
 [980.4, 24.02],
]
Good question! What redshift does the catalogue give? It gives 0.18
